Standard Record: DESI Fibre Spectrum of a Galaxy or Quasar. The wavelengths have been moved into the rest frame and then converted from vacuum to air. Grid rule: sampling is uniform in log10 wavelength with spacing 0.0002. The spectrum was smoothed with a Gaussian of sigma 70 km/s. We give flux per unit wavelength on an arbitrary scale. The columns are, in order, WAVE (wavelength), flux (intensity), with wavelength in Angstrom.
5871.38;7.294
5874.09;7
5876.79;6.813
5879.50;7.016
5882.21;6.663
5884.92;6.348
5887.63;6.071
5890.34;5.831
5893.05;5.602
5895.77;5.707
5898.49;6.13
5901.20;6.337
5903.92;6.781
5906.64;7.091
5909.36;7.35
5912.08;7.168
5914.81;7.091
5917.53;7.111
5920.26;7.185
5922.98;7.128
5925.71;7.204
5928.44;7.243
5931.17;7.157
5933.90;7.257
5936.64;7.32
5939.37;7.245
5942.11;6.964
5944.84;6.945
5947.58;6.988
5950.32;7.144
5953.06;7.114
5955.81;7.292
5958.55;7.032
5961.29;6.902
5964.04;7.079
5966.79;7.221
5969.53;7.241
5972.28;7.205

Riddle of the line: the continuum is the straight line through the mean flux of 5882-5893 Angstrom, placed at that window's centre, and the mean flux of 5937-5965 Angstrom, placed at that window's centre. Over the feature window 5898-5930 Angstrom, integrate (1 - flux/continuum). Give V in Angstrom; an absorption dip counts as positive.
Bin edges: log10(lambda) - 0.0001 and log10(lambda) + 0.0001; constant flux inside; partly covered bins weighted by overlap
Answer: -2.4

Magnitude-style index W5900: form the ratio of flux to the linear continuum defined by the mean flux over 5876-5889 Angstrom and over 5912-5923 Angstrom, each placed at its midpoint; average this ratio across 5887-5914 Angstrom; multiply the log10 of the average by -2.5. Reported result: 0.07 mag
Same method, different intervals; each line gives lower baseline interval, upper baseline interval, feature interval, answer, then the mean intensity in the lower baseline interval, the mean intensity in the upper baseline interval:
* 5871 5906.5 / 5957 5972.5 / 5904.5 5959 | -0.05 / 6.43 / 7.11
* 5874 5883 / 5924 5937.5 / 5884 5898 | 0.18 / 6.87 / 7.23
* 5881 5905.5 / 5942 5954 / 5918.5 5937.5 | -0.08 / 6.17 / 7.04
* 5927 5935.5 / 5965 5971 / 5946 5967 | 0.02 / 7.22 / 7.23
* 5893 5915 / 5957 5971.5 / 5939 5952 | -0.01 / 6.61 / 7.11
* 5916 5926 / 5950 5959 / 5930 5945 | 0.00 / 7.15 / 7.15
